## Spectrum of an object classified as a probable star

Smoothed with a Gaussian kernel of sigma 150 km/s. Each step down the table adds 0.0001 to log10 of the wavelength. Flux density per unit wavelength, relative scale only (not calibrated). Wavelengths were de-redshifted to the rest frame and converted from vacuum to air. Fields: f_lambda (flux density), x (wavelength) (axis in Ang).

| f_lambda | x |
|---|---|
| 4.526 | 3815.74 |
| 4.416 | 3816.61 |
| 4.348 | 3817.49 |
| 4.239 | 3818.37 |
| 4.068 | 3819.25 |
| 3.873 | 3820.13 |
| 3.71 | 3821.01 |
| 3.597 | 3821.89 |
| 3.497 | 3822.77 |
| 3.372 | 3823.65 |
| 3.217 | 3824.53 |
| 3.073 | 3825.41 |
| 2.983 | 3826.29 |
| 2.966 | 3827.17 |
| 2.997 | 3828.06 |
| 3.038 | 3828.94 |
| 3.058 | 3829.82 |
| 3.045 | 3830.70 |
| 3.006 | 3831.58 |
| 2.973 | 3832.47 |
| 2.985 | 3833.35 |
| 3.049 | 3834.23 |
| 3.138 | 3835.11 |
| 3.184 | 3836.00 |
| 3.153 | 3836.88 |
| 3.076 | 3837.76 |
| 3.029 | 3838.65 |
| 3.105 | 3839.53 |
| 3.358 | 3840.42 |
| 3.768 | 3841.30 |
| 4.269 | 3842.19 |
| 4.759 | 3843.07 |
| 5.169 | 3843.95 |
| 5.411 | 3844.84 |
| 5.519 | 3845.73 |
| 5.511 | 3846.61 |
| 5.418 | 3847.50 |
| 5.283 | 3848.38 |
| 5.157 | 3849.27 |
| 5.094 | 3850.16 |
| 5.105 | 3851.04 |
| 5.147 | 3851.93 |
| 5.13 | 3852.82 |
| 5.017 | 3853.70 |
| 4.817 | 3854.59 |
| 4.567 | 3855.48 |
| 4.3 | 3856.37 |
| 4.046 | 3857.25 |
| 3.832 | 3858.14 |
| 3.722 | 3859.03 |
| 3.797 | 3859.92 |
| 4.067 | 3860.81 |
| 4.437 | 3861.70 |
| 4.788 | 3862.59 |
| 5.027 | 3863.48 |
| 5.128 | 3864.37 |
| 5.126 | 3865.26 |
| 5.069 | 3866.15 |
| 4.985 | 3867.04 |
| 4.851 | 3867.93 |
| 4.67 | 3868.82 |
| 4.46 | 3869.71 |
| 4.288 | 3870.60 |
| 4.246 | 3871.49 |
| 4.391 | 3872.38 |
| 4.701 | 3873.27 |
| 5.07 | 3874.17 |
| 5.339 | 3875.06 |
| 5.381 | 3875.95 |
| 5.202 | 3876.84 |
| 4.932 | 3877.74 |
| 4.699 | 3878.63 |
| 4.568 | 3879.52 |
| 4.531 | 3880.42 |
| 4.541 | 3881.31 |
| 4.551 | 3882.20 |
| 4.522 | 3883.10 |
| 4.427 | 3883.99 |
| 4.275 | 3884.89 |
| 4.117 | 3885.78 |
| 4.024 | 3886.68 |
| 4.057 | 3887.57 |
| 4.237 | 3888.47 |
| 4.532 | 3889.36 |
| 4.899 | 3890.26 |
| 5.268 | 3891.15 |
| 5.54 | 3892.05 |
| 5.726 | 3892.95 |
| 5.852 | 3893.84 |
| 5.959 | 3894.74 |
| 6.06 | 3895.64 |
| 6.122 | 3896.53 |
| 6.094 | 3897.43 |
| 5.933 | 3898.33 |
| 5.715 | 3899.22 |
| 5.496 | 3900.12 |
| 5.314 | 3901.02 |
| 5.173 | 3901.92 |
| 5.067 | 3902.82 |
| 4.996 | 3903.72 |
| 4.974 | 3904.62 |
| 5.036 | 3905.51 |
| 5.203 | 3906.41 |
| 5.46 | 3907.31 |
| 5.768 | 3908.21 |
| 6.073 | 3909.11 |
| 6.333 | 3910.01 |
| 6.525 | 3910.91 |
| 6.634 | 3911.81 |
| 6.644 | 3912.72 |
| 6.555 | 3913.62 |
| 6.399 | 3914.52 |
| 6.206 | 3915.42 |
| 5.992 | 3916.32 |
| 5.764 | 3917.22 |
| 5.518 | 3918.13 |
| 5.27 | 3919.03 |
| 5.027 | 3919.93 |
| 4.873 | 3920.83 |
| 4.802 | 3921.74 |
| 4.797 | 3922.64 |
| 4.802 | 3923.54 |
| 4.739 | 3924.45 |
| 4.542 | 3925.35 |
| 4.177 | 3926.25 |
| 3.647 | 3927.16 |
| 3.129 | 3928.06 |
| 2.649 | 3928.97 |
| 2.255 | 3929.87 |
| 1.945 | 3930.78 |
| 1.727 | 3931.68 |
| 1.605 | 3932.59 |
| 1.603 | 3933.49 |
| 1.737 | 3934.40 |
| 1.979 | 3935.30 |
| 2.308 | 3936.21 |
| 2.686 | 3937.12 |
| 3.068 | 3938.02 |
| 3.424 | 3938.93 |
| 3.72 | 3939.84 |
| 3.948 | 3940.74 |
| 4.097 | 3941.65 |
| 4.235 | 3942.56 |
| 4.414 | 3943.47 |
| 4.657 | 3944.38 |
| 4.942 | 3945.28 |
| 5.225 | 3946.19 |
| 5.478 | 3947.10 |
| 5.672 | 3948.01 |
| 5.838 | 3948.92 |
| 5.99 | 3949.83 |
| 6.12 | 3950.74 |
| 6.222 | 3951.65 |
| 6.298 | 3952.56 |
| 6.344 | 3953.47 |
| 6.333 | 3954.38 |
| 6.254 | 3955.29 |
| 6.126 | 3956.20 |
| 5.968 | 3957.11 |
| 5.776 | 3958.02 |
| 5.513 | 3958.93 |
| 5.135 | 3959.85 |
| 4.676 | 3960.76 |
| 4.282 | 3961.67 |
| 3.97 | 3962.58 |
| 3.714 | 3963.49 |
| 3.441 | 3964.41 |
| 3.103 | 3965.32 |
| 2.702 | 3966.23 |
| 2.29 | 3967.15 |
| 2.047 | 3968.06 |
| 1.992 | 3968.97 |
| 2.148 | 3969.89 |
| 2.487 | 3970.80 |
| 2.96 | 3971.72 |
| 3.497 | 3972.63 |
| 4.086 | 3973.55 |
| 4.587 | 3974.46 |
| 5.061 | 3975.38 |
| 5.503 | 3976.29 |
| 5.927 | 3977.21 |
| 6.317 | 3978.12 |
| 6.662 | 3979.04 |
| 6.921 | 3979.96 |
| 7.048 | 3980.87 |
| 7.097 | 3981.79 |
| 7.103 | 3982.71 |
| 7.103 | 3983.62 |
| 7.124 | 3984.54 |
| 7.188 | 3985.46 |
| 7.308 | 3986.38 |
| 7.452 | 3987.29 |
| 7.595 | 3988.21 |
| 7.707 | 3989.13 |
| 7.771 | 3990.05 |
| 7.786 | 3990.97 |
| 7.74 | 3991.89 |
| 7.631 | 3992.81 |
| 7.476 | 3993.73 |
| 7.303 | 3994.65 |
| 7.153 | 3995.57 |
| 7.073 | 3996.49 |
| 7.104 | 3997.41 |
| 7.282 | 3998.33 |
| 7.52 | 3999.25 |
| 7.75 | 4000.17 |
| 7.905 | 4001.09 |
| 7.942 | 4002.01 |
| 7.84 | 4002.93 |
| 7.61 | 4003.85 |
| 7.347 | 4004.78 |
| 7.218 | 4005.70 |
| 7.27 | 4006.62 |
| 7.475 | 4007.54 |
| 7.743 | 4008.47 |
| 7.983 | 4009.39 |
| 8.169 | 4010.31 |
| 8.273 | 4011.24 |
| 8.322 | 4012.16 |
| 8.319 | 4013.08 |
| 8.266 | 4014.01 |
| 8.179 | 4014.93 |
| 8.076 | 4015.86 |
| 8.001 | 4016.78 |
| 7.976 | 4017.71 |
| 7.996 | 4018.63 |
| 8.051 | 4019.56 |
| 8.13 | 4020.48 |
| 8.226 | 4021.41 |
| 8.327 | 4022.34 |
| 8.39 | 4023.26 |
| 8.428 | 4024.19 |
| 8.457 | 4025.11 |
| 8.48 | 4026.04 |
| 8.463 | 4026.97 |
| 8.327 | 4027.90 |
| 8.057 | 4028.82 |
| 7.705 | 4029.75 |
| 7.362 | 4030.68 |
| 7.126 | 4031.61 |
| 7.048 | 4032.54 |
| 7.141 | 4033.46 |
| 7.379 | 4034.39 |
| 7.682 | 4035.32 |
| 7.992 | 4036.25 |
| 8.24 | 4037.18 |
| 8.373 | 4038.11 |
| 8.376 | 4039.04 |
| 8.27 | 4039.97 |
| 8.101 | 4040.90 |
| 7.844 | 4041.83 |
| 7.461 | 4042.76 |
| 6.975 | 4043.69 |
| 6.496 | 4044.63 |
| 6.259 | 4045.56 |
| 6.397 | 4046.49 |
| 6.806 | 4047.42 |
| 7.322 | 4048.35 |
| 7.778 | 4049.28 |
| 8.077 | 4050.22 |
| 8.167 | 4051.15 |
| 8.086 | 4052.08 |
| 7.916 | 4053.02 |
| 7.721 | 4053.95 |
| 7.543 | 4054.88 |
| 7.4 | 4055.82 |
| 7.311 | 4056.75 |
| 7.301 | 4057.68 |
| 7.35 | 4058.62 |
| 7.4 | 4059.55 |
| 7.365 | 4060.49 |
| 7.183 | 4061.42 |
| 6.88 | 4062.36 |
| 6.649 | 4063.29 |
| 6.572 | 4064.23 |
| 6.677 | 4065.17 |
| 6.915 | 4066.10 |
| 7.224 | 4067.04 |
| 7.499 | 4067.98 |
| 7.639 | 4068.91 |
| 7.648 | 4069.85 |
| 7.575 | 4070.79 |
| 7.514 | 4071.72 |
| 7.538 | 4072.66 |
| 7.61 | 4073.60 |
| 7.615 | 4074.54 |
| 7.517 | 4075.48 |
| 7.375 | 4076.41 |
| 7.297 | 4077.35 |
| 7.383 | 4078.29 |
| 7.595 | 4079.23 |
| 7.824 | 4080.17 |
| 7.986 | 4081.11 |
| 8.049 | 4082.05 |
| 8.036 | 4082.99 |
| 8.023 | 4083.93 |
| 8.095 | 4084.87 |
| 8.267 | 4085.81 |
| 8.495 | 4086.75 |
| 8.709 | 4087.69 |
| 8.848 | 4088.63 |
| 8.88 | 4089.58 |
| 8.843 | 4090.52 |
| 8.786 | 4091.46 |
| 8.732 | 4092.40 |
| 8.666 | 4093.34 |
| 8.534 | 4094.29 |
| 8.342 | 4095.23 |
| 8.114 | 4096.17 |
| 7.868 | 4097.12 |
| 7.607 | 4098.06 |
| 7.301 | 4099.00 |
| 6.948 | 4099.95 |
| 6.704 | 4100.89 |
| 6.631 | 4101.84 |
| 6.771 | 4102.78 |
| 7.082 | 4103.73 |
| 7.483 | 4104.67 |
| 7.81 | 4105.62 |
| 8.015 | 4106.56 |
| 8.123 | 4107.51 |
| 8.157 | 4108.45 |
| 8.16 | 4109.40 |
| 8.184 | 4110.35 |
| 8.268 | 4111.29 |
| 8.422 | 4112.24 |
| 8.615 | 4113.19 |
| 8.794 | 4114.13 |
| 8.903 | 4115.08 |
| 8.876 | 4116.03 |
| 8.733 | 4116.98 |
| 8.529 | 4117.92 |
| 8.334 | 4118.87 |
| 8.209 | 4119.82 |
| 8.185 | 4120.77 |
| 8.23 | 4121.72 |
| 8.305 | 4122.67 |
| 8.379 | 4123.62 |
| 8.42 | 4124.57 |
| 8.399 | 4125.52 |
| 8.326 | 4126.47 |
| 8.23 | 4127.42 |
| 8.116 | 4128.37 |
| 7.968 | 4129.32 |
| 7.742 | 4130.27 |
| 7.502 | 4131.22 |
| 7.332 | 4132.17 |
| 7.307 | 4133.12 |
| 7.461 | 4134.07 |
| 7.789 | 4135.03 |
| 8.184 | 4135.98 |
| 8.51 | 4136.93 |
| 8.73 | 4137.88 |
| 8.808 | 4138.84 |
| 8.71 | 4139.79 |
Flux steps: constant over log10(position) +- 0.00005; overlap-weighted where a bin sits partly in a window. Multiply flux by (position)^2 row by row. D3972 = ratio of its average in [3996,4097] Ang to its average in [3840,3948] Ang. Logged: 1.79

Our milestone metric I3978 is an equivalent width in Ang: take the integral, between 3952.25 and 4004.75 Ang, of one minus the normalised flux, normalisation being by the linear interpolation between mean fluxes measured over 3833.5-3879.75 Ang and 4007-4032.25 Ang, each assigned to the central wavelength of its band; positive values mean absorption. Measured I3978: 9.6 Ang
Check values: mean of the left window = 4.52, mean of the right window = 8.07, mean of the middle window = 5.91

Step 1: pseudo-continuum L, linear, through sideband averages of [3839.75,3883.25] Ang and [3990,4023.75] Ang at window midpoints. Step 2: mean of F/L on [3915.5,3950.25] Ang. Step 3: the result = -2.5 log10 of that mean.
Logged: 0.47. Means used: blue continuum 4.72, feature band 4.03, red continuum 7.8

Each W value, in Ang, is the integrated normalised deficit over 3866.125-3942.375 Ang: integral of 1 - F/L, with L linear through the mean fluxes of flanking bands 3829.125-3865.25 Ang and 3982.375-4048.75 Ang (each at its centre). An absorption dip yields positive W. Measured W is 9.22 Ang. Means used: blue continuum 4.22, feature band 4.67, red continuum 7.69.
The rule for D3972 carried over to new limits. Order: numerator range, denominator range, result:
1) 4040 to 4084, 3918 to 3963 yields 1.80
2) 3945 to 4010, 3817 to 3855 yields 1.64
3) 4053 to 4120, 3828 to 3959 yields 1.85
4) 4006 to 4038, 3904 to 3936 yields 1.84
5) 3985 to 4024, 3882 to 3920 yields 1.50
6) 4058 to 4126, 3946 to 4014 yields 1.35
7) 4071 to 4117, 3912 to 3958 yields 1.89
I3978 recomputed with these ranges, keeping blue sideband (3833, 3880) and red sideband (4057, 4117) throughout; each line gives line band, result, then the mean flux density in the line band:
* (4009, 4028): -3.9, 8.23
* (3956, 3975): 7.0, 3.81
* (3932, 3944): 5.7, 2.98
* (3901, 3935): 4.2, 4.69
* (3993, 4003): -1.5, 7.48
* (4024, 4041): -2.2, 7.94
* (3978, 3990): -1.6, 7.17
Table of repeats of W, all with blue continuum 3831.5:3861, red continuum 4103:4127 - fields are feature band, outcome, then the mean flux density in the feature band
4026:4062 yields -2.0 Ang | 7.58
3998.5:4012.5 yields -2.4 Ang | 7.75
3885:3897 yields -0.5 Ang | 5.09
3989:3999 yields -1.6 Ang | 7.45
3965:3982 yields 5.1 Ang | 4.31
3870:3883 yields -0.2 Ang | 4.74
